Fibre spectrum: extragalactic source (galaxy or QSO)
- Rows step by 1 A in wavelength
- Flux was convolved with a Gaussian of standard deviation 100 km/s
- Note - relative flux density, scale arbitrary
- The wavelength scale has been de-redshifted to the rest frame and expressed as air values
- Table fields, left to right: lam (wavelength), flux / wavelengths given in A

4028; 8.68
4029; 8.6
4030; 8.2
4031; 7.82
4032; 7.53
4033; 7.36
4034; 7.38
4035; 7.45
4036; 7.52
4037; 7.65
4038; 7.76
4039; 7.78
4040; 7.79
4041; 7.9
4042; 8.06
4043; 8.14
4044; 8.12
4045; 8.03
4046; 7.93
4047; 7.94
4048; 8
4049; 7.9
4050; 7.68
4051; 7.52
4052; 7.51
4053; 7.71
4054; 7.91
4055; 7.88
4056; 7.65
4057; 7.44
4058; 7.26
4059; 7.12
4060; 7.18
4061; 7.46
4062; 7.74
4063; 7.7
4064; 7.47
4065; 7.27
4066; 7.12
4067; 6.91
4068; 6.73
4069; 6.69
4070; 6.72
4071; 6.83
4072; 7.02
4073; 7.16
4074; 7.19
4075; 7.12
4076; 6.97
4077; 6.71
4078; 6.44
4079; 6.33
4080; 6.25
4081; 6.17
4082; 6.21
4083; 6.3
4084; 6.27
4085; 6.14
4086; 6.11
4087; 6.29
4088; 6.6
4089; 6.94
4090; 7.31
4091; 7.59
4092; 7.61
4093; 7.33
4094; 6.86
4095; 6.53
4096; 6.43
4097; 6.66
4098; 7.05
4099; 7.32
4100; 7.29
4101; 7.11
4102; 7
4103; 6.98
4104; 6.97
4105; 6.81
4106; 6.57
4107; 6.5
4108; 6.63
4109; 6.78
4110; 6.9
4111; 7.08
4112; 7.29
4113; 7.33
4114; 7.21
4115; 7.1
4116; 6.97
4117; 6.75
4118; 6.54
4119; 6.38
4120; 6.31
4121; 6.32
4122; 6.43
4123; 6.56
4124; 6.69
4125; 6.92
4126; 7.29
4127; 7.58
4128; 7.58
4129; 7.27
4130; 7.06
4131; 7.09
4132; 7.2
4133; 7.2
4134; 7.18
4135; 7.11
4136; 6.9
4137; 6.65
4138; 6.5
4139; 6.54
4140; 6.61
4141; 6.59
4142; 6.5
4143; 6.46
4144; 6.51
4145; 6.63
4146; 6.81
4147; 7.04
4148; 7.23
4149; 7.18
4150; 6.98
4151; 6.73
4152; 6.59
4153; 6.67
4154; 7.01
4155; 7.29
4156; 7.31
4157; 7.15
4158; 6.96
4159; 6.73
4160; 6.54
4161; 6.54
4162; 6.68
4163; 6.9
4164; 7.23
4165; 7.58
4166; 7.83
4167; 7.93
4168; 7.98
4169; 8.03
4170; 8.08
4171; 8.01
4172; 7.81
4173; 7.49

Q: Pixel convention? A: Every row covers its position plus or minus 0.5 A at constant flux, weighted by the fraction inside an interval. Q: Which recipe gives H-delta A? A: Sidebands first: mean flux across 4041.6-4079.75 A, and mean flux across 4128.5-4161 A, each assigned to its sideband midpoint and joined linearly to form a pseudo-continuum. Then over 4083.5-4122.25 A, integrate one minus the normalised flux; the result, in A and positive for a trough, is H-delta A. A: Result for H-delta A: 1.6 A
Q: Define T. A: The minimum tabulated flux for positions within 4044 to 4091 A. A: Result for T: 6.11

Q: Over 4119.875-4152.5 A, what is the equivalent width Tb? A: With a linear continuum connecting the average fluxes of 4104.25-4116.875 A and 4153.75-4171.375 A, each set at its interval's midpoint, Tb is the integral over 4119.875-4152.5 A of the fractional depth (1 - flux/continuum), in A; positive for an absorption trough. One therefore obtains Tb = 1.2 A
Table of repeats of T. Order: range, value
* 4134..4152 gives 6.46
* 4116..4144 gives 6.31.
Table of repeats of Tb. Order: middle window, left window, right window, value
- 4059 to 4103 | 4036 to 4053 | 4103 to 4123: 2.32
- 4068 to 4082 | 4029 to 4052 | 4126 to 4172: 1.58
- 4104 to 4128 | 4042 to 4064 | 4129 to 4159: 1.00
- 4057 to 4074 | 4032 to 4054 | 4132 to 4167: 0.96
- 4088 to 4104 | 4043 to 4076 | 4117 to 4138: 0.22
